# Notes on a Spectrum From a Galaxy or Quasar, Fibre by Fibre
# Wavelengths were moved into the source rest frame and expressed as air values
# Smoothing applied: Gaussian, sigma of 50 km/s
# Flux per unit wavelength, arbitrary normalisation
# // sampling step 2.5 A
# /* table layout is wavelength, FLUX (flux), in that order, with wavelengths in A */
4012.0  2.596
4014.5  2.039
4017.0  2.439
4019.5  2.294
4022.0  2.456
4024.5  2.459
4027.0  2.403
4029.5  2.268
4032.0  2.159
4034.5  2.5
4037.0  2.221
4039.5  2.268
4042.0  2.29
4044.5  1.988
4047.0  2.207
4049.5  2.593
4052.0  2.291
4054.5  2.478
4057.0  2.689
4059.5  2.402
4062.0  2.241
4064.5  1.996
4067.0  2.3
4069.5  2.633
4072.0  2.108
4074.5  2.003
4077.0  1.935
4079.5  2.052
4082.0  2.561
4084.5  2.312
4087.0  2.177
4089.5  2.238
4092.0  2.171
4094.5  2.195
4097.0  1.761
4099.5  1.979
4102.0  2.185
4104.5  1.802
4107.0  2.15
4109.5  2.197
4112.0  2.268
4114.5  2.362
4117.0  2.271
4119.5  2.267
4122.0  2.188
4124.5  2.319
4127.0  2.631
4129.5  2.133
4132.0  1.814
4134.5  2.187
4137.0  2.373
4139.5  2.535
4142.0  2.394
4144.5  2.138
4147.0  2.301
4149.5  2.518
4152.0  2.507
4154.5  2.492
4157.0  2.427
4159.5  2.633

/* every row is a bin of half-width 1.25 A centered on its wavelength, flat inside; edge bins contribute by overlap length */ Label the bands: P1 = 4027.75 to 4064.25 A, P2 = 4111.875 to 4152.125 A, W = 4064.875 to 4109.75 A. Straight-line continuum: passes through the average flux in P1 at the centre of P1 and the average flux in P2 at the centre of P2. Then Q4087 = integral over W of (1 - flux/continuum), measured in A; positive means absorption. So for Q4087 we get 3.1 A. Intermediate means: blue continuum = 2.32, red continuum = 2.3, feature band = 2.15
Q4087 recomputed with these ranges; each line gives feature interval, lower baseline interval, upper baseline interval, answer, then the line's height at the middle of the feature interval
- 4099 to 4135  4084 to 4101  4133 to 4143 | 0.9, 2.24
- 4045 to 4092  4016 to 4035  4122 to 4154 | 1.3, 2.35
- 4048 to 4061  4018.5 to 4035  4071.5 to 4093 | -1.2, 2.27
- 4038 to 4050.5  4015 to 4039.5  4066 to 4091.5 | 0.2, 2.3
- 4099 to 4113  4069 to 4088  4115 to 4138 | 0.8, 2.23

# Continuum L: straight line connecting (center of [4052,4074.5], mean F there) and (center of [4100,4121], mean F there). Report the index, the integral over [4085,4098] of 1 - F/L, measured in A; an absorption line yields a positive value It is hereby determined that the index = 0.7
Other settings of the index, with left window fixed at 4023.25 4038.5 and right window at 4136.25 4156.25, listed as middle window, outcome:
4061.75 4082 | 1.6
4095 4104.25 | 1.6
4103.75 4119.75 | 1.3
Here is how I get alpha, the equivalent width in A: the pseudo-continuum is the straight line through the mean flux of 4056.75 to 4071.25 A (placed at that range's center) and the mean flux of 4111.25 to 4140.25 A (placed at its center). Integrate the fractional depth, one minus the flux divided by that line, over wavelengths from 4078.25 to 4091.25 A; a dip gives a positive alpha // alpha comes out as 0.32 A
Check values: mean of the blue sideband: 2.35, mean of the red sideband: 2.27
